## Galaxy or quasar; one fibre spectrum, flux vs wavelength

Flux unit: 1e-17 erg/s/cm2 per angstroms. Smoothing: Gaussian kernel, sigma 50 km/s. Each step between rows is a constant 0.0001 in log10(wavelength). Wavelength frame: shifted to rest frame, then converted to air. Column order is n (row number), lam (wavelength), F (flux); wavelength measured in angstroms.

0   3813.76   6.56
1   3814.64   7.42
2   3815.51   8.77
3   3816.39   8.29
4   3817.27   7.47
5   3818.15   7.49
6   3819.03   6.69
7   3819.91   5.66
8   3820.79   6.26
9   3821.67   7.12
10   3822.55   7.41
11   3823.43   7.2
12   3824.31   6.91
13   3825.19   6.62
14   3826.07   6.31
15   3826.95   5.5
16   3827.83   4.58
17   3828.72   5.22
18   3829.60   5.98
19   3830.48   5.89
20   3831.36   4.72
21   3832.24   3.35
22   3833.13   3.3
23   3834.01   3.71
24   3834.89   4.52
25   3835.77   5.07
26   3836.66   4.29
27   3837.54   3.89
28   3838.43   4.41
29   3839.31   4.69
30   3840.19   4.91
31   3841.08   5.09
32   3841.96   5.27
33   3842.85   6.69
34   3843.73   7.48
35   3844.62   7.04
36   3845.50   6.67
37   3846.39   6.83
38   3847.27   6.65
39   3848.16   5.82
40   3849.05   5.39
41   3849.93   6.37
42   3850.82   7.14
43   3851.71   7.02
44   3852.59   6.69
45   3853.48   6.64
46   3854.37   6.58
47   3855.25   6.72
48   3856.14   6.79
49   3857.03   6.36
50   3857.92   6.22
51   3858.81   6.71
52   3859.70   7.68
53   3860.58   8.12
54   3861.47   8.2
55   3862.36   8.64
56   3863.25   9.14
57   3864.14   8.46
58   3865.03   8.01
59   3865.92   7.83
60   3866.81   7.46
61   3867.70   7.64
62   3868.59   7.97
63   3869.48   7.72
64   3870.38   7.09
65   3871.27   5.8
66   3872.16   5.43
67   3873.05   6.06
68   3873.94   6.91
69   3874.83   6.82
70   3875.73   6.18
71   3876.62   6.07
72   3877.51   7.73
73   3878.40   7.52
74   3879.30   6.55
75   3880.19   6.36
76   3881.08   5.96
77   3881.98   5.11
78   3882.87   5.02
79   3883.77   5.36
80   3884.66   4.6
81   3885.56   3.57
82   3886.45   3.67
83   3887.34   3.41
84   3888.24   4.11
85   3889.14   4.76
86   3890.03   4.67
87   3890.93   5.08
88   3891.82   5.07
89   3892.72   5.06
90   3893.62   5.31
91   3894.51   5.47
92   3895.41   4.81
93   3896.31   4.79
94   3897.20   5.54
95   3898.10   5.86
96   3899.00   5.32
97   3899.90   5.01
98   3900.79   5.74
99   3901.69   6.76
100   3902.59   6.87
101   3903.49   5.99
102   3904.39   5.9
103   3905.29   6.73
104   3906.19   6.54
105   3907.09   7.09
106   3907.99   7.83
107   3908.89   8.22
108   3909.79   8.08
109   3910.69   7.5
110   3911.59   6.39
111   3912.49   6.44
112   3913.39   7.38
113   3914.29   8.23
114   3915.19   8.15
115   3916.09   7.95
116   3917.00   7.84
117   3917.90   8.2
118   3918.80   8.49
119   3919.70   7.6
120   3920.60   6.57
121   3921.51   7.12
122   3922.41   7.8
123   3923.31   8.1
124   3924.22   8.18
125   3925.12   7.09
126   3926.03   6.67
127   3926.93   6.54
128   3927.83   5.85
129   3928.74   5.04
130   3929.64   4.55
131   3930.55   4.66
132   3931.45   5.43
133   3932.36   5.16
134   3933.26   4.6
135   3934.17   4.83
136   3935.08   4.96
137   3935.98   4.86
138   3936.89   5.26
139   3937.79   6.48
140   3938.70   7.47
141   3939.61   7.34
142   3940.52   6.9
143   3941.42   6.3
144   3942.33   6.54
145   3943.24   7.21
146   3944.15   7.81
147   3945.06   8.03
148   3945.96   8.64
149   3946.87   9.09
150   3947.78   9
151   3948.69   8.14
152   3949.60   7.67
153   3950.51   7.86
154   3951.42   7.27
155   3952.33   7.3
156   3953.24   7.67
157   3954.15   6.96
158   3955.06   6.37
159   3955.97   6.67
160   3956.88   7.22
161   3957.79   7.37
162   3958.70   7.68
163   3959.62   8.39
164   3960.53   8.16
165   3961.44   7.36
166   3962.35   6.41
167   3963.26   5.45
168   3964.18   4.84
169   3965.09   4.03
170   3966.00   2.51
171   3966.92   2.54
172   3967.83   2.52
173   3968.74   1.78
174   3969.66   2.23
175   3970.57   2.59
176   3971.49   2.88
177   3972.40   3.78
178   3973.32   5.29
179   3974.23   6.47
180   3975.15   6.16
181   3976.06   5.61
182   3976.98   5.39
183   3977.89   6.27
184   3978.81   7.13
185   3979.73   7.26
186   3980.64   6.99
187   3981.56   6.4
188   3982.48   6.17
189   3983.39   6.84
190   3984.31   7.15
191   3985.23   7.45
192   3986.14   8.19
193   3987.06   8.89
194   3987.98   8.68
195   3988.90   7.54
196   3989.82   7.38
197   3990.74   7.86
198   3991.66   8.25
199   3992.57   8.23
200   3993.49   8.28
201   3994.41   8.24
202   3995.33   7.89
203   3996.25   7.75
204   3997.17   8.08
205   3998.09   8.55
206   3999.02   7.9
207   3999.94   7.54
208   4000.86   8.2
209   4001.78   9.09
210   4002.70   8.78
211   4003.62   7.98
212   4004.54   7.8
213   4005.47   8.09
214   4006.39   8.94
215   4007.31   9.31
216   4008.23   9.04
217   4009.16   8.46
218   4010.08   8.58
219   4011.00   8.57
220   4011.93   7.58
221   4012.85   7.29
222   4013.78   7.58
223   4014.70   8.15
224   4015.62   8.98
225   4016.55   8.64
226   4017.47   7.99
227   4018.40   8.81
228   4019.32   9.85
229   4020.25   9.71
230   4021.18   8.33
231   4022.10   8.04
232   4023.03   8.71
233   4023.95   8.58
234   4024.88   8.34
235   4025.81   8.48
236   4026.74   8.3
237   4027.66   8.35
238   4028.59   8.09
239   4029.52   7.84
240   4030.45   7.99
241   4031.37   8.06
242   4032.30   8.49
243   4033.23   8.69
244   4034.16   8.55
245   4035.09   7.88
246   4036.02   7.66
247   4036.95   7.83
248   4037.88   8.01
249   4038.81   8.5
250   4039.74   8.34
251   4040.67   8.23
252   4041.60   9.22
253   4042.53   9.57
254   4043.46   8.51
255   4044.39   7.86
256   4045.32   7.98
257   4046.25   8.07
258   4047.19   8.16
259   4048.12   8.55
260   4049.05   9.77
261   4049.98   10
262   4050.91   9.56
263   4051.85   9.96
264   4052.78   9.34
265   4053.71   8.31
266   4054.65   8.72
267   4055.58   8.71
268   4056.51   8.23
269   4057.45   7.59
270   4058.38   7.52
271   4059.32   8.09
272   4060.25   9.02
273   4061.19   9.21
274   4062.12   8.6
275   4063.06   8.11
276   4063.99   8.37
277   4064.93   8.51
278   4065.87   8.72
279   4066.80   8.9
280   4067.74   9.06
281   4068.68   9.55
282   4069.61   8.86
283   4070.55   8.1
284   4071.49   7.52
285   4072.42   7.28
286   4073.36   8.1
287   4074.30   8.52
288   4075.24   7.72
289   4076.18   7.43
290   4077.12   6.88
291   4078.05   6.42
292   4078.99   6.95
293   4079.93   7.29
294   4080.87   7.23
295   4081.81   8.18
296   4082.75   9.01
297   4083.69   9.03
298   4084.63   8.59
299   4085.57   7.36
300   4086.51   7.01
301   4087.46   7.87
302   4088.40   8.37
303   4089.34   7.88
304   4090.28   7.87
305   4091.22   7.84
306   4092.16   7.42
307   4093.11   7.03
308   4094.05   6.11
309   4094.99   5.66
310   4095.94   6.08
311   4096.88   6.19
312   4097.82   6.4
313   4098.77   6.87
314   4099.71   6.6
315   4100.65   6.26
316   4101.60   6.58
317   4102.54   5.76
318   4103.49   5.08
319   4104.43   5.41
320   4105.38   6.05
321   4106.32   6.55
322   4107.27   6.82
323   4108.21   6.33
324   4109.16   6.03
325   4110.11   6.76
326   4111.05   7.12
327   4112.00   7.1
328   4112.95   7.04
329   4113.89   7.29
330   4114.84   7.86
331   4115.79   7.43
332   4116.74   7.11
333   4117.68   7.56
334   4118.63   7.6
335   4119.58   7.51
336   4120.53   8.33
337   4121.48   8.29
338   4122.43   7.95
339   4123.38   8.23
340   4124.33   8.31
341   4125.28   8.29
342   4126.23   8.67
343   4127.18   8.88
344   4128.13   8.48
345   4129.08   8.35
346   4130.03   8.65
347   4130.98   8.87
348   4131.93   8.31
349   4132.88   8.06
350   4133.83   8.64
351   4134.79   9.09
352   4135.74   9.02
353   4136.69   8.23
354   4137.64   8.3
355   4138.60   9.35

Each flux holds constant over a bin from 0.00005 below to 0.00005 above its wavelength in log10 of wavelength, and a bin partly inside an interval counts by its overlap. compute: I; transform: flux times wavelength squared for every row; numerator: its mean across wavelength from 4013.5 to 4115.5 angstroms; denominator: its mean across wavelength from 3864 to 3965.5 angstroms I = 1.3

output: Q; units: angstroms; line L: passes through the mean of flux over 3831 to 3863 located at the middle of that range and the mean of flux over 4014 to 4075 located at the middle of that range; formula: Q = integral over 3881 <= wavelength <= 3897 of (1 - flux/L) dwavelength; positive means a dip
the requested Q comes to 4.4 angstroms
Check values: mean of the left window 6.02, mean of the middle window 4.75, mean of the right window 8.51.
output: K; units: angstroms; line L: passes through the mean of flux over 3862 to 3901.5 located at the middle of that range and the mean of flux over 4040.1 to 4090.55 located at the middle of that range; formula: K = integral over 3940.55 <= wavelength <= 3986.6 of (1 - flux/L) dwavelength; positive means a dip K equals 4.7 angstroms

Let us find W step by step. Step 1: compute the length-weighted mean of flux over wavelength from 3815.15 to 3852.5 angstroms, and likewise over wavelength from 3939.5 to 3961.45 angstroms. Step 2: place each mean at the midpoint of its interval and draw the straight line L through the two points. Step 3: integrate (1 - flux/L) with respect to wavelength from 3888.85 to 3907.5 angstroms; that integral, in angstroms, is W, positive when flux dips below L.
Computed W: 3.3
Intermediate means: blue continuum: 5.94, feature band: 5.64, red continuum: 7.57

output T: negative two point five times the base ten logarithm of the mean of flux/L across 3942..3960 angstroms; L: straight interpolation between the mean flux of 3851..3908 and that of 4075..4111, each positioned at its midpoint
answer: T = -0.18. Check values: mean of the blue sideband 6.27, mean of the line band 7.65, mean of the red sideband 6.97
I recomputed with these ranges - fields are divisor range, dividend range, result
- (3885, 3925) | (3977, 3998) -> 1.24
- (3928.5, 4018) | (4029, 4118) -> 1.19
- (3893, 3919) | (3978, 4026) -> 1.27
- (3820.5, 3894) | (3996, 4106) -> 1.46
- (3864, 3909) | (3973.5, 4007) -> 1.33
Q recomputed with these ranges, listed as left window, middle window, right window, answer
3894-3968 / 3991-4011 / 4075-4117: -4.6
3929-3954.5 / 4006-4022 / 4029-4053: -1.0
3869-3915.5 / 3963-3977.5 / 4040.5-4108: 6.0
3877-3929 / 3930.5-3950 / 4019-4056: 0.7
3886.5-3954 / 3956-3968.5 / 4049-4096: 2.3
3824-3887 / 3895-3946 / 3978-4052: 3.0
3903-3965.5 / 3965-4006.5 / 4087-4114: 1.4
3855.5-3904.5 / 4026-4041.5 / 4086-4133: -2.9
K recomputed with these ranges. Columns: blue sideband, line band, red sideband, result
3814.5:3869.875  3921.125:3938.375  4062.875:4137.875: 2.2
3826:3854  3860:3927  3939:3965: -2.3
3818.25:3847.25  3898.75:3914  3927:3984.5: -2.1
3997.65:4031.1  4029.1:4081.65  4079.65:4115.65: -4.2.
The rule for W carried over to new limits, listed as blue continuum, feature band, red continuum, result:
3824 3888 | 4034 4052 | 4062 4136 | -3.3 angstroms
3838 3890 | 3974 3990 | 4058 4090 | 0.8 angstroms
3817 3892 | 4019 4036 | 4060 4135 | -2.9 angstroms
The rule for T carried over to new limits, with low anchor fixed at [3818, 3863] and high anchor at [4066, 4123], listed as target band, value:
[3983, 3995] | -0.164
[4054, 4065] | -0.172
